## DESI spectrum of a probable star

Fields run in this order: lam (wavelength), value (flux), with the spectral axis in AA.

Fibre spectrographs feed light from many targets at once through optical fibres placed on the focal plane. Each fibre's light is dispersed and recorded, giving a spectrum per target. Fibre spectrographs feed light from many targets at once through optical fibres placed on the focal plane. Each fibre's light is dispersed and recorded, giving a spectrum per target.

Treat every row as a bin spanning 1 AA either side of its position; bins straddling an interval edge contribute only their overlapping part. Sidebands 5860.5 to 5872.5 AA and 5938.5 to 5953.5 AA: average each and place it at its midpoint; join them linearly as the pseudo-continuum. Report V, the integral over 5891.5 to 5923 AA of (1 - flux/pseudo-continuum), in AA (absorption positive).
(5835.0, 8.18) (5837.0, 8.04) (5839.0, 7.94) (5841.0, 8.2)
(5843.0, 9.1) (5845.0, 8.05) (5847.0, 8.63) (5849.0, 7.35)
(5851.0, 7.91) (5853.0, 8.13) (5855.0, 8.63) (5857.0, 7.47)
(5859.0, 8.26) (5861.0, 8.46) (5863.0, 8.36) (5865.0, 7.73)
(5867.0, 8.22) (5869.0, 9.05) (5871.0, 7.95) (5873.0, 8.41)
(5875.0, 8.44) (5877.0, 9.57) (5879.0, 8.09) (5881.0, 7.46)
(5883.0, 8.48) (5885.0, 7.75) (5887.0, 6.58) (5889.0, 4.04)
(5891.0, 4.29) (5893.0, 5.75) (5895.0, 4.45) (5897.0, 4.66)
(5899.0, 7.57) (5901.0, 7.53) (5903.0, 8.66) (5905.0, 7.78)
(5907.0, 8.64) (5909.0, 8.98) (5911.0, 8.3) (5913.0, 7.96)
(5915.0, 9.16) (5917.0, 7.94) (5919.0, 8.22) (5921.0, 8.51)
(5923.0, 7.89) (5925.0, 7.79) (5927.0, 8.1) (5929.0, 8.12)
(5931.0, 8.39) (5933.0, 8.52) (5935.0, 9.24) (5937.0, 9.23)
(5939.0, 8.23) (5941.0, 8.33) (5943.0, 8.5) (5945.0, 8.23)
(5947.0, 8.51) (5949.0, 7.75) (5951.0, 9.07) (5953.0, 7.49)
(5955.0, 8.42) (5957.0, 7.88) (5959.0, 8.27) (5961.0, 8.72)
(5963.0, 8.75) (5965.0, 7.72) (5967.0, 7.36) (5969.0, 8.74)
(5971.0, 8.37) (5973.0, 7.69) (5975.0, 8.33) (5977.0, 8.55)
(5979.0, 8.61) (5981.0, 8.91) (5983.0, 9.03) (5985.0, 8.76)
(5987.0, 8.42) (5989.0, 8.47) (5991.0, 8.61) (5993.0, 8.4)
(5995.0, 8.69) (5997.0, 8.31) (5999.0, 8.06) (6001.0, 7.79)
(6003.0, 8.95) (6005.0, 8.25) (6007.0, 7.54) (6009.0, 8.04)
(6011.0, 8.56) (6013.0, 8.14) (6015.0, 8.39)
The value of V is 2.8 AA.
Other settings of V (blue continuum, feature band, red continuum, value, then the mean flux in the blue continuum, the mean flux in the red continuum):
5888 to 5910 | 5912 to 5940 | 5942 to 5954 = -3.29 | 6.58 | 8.26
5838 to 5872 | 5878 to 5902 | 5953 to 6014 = 5.39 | 8.2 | 8.33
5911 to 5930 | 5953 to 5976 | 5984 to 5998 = 0.62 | 8.19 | 8.52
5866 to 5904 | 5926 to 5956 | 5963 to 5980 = -2.13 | 7.21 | 8.21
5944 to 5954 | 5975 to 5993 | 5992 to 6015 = -0.87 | 8.21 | 8.25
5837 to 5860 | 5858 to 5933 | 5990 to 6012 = 4.24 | 8.15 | 8.29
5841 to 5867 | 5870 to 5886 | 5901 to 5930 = -0.11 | 8.18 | 8.26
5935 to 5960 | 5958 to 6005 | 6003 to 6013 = -0.83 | 8.36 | 8.19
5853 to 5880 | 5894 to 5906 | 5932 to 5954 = 2.32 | 8.35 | 8.46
